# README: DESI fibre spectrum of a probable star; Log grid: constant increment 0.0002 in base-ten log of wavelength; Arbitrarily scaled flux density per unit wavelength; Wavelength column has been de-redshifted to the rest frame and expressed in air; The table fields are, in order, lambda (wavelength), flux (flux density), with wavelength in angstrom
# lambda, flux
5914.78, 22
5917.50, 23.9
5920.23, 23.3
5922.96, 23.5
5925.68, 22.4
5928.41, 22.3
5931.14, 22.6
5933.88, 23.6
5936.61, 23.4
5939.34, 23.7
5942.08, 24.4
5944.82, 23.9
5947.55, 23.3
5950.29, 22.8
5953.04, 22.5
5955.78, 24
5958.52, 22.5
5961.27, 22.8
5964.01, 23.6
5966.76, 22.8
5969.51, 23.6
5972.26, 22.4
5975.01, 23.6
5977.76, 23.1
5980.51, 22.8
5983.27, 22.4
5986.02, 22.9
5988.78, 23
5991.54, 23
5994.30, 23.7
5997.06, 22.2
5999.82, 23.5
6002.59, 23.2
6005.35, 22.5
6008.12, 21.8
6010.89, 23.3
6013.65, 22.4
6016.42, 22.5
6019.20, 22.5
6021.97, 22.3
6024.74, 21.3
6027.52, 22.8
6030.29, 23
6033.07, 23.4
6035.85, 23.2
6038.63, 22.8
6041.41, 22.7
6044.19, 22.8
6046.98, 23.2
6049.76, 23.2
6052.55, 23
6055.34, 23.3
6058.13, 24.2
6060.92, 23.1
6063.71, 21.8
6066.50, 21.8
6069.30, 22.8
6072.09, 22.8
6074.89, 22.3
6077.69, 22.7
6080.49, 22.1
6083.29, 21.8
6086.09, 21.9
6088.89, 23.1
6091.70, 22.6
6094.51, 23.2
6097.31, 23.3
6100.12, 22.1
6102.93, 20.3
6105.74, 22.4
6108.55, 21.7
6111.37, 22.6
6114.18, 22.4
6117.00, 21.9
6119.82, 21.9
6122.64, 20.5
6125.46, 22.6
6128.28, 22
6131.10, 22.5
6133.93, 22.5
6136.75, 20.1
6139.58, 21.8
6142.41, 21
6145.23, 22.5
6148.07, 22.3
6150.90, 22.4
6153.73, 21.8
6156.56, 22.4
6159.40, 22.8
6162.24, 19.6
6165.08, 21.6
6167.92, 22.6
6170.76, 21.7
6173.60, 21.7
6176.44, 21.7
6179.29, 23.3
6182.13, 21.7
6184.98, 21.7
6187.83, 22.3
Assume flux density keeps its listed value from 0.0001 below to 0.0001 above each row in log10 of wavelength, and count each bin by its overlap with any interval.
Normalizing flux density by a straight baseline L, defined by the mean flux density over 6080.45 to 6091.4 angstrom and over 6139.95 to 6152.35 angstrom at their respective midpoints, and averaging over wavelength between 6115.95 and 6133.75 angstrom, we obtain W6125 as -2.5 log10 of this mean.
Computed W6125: 0.01 mag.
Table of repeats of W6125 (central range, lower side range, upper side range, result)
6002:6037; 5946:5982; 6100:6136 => 0.00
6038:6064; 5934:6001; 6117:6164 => -0.03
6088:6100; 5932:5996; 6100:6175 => -0.04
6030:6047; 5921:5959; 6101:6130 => -0.03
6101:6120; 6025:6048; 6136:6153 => 0.01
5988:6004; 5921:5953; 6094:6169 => -0.01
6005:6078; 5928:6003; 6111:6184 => 0.00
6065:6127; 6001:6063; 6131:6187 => 0.01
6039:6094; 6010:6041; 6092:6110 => -0.01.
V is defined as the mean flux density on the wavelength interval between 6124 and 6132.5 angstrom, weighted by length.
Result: 22.4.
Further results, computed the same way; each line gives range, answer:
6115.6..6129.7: 21.8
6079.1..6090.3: 22.2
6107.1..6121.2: 22.1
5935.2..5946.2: 23.9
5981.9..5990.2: 22.8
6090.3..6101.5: 22.8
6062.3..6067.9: 21.8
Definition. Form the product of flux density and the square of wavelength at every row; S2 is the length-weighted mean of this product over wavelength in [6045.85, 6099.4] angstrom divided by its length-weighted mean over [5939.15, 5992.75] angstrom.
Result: 1.02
